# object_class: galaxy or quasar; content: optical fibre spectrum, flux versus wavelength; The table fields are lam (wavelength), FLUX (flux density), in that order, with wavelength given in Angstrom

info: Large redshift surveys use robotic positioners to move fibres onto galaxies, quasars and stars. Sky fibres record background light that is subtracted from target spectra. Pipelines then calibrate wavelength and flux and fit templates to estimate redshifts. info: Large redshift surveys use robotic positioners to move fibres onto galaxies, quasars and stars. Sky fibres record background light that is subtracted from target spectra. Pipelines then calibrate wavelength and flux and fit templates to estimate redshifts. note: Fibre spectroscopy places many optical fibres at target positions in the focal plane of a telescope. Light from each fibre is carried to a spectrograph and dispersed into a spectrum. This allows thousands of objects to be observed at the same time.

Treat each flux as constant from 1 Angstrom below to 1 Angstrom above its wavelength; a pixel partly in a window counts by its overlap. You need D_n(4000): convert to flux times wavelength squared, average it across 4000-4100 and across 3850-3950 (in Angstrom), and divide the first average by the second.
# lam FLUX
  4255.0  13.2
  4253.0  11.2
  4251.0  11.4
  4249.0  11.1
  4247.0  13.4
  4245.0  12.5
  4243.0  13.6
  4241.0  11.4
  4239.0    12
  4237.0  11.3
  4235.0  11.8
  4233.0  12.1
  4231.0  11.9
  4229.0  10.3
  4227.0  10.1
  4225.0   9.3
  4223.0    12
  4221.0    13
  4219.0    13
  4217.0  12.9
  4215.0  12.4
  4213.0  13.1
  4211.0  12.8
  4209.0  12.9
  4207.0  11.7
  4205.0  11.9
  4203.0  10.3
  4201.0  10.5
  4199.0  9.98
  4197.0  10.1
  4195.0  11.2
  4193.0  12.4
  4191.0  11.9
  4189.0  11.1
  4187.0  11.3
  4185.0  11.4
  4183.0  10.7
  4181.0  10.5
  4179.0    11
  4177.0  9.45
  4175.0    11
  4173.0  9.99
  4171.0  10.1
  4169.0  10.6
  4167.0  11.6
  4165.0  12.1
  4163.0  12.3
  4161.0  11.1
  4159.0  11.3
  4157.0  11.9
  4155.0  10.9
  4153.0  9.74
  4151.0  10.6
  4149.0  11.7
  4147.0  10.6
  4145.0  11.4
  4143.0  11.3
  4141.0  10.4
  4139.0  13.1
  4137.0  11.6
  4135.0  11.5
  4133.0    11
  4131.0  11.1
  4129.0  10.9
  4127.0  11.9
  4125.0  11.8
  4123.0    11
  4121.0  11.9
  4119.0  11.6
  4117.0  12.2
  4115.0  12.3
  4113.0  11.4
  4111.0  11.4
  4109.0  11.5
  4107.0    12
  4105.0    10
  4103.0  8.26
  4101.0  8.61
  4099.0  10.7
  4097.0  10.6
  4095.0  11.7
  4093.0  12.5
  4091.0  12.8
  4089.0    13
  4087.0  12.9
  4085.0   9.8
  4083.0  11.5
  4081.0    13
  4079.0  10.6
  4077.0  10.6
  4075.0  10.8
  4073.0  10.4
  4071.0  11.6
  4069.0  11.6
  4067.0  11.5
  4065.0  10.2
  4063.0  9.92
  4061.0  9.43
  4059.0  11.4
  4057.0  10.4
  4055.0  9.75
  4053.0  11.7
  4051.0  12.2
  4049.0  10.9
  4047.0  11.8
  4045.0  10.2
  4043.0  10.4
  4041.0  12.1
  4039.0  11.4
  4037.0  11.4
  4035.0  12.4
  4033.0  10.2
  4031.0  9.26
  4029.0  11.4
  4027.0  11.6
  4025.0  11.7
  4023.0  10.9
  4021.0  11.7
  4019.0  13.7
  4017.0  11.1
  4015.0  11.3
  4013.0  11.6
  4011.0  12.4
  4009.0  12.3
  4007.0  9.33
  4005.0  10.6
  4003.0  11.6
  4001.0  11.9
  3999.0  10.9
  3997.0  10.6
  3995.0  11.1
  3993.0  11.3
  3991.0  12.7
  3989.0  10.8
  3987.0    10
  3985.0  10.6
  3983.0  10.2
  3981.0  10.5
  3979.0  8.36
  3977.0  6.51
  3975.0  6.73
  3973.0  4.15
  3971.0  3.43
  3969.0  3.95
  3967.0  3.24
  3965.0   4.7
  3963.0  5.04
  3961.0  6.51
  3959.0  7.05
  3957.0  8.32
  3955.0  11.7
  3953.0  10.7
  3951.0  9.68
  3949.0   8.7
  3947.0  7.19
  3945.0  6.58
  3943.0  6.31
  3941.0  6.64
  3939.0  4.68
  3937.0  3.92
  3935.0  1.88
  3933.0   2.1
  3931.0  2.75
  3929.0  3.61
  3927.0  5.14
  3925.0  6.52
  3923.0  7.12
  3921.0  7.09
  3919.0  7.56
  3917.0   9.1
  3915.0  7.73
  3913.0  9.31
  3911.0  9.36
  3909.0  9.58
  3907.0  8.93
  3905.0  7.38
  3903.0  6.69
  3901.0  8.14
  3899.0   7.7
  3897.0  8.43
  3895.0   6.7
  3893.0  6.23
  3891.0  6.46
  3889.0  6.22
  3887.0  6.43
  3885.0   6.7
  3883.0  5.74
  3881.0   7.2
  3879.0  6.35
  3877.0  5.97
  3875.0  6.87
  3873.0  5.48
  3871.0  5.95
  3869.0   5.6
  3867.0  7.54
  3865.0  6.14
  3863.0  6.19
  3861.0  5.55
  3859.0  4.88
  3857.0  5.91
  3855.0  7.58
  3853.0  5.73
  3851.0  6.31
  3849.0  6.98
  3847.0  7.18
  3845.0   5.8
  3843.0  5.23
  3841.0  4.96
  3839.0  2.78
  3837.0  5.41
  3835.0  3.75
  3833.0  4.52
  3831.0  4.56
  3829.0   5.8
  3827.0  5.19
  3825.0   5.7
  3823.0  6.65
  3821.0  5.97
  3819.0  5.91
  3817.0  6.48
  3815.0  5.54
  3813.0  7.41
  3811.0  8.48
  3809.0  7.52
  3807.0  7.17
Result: 1.9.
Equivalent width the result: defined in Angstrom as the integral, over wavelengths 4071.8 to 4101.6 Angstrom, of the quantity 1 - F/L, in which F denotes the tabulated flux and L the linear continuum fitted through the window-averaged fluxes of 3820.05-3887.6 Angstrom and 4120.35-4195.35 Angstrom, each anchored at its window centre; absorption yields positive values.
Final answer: -4.2 Angstrom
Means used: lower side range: 5.84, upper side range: 11.2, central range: 11.3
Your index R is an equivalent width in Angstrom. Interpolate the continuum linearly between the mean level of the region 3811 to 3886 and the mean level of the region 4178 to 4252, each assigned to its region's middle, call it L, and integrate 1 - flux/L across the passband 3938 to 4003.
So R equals -2.9 Angstrom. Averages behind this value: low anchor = 5.91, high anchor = 11.6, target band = 8.2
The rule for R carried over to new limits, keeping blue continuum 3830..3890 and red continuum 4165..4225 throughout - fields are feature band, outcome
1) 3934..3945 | 3.6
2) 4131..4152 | -1.6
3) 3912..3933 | 1.4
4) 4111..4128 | -2.7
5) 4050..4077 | -4.8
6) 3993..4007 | -4.9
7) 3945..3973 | 2.3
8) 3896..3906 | -1.8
